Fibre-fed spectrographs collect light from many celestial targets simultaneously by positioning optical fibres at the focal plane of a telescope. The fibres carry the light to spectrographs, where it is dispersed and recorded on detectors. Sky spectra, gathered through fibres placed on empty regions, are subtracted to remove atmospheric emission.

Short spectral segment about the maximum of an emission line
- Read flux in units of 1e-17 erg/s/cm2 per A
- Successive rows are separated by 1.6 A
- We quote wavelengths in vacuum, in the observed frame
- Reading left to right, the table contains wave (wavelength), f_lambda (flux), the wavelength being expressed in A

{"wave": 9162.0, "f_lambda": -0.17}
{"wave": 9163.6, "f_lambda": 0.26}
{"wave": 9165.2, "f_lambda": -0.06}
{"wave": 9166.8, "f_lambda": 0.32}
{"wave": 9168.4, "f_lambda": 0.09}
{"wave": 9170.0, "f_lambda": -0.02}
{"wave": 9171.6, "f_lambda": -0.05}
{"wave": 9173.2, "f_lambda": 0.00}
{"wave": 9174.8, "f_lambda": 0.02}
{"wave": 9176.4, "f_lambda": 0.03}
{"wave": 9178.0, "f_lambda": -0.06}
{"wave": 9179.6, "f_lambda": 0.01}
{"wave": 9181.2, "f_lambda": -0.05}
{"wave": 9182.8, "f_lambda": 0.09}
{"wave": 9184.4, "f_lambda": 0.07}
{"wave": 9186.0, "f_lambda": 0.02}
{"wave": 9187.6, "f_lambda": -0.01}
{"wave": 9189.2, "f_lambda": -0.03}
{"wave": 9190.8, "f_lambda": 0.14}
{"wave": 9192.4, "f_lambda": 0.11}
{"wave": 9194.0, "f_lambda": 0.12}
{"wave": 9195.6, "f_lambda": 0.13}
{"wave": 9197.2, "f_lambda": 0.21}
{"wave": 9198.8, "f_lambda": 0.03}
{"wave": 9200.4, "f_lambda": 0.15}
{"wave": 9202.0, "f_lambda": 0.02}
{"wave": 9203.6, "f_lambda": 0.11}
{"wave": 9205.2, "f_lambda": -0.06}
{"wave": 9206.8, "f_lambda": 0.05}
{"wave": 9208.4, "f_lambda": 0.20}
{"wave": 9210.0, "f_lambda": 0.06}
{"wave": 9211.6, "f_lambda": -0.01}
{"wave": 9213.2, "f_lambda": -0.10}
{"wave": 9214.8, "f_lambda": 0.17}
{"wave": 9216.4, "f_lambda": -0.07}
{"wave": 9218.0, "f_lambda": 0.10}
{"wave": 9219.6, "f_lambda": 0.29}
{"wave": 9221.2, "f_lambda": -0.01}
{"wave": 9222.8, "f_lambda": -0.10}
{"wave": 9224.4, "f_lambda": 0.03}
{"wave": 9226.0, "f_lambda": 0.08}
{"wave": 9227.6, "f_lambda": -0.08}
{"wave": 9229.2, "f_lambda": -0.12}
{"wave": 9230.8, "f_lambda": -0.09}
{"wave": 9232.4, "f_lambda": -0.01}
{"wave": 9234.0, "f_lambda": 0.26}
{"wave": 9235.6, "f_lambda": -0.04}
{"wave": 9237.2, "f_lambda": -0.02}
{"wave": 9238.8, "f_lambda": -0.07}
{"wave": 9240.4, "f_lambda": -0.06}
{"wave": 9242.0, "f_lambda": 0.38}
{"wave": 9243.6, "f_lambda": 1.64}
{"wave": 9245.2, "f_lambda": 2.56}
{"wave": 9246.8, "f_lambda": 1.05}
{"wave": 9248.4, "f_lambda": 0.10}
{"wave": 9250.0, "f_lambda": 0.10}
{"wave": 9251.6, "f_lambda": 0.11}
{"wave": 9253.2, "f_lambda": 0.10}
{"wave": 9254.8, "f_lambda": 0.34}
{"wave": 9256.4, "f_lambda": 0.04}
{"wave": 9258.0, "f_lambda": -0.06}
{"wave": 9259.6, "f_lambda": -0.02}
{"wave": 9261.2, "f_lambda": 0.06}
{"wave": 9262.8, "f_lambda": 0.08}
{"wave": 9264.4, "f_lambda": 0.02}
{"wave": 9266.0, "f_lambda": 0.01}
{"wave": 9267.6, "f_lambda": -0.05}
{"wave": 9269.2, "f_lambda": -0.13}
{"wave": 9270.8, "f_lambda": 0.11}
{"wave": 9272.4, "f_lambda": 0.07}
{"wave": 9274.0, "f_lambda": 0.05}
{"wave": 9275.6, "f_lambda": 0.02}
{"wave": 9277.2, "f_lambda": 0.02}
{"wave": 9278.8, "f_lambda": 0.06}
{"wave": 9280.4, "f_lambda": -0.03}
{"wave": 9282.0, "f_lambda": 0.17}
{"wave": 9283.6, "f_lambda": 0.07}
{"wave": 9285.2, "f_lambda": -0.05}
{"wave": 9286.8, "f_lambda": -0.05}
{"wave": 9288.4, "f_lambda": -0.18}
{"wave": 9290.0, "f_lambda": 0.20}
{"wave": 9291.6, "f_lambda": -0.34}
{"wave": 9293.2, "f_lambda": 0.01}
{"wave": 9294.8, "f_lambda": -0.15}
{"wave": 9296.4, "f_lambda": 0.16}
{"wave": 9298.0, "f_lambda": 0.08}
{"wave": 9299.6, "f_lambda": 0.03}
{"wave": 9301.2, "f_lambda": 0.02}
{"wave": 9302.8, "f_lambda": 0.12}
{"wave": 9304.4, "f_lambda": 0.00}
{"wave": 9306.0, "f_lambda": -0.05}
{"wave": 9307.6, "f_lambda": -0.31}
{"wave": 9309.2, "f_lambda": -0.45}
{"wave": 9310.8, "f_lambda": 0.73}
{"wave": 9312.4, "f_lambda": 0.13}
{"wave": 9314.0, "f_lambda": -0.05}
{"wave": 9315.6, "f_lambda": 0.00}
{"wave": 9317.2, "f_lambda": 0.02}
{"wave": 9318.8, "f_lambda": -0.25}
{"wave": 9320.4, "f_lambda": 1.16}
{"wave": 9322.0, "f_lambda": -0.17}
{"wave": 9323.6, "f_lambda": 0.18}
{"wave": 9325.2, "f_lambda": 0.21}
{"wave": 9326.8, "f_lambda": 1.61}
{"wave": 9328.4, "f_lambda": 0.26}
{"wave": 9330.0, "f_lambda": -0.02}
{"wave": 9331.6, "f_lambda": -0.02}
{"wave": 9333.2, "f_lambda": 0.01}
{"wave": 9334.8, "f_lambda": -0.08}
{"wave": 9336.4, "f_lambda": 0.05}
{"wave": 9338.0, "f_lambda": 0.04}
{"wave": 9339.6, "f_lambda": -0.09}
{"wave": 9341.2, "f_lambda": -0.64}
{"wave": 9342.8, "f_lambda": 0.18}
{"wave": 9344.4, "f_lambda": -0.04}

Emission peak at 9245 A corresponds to [O III] 5007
